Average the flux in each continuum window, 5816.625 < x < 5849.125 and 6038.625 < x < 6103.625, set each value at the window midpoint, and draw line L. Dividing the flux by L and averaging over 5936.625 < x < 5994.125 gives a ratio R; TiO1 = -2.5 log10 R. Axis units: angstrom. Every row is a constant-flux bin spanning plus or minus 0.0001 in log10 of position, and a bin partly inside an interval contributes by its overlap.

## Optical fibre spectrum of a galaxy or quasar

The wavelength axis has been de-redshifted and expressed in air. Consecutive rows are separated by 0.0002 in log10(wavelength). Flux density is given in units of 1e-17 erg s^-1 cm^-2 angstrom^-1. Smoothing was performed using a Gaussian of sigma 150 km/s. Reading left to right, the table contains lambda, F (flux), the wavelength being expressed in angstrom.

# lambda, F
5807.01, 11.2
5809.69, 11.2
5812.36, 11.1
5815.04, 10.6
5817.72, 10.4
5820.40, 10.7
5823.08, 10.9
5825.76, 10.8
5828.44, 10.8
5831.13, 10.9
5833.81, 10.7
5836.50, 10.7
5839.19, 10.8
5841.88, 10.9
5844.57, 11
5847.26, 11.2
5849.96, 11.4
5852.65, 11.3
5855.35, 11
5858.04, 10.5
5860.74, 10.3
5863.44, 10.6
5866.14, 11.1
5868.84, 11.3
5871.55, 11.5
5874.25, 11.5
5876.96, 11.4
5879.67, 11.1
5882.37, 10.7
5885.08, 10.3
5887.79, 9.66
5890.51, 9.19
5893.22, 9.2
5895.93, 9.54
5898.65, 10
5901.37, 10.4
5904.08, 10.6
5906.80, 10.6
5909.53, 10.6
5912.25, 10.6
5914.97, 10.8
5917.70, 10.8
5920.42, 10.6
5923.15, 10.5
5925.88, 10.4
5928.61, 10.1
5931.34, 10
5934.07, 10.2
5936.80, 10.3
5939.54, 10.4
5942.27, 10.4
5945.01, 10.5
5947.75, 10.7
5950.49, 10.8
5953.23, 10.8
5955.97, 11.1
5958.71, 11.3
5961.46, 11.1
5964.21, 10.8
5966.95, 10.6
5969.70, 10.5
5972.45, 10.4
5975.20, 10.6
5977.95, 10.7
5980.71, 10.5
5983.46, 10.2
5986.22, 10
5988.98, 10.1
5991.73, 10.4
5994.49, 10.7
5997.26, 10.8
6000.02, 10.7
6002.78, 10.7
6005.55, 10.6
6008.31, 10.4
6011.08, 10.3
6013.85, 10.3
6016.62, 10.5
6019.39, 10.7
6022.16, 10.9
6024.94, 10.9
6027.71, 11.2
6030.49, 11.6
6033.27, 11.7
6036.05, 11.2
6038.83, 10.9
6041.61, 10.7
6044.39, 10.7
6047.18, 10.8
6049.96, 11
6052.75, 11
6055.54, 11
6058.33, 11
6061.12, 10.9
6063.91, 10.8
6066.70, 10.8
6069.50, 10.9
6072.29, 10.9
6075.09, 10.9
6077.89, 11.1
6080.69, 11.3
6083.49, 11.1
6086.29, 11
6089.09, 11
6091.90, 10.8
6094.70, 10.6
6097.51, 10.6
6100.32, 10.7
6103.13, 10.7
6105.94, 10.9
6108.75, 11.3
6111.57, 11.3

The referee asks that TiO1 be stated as 0.03 mag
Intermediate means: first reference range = 10.8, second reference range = 10.9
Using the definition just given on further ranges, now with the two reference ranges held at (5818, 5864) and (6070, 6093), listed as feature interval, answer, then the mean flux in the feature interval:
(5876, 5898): 0.08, 10.1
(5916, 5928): 0.04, 10.5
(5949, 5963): -0.01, 11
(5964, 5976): 0.04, 10.6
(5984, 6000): 0.05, 10.4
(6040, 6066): 0.01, 10.9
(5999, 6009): 0.03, 10.6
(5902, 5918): 0.03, 10.6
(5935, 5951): 0.04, 10.5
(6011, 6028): 0.03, 10.7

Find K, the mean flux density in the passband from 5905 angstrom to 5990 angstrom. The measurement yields 10.5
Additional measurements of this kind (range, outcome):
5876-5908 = 10.2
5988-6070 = 10.8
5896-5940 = 10.4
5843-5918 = 10.6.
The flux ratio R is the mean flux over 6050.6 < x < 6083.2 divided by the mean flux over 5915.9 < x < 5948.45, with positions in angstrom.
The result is 1.05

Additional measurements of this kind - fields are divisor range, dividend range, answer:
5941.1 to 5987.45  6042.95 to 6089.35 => 1.03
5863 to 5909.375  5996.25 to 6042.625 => 1.03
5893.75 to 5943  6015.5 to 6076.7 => 1.06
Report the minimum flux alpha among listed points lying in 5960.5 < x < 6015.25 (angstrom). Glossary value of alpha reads 10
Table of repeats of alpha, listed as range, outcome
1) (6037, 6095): 10.6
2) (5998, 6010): 10.4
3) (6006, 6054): 10.3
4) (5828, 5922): 9.19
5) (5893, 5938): 9.2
